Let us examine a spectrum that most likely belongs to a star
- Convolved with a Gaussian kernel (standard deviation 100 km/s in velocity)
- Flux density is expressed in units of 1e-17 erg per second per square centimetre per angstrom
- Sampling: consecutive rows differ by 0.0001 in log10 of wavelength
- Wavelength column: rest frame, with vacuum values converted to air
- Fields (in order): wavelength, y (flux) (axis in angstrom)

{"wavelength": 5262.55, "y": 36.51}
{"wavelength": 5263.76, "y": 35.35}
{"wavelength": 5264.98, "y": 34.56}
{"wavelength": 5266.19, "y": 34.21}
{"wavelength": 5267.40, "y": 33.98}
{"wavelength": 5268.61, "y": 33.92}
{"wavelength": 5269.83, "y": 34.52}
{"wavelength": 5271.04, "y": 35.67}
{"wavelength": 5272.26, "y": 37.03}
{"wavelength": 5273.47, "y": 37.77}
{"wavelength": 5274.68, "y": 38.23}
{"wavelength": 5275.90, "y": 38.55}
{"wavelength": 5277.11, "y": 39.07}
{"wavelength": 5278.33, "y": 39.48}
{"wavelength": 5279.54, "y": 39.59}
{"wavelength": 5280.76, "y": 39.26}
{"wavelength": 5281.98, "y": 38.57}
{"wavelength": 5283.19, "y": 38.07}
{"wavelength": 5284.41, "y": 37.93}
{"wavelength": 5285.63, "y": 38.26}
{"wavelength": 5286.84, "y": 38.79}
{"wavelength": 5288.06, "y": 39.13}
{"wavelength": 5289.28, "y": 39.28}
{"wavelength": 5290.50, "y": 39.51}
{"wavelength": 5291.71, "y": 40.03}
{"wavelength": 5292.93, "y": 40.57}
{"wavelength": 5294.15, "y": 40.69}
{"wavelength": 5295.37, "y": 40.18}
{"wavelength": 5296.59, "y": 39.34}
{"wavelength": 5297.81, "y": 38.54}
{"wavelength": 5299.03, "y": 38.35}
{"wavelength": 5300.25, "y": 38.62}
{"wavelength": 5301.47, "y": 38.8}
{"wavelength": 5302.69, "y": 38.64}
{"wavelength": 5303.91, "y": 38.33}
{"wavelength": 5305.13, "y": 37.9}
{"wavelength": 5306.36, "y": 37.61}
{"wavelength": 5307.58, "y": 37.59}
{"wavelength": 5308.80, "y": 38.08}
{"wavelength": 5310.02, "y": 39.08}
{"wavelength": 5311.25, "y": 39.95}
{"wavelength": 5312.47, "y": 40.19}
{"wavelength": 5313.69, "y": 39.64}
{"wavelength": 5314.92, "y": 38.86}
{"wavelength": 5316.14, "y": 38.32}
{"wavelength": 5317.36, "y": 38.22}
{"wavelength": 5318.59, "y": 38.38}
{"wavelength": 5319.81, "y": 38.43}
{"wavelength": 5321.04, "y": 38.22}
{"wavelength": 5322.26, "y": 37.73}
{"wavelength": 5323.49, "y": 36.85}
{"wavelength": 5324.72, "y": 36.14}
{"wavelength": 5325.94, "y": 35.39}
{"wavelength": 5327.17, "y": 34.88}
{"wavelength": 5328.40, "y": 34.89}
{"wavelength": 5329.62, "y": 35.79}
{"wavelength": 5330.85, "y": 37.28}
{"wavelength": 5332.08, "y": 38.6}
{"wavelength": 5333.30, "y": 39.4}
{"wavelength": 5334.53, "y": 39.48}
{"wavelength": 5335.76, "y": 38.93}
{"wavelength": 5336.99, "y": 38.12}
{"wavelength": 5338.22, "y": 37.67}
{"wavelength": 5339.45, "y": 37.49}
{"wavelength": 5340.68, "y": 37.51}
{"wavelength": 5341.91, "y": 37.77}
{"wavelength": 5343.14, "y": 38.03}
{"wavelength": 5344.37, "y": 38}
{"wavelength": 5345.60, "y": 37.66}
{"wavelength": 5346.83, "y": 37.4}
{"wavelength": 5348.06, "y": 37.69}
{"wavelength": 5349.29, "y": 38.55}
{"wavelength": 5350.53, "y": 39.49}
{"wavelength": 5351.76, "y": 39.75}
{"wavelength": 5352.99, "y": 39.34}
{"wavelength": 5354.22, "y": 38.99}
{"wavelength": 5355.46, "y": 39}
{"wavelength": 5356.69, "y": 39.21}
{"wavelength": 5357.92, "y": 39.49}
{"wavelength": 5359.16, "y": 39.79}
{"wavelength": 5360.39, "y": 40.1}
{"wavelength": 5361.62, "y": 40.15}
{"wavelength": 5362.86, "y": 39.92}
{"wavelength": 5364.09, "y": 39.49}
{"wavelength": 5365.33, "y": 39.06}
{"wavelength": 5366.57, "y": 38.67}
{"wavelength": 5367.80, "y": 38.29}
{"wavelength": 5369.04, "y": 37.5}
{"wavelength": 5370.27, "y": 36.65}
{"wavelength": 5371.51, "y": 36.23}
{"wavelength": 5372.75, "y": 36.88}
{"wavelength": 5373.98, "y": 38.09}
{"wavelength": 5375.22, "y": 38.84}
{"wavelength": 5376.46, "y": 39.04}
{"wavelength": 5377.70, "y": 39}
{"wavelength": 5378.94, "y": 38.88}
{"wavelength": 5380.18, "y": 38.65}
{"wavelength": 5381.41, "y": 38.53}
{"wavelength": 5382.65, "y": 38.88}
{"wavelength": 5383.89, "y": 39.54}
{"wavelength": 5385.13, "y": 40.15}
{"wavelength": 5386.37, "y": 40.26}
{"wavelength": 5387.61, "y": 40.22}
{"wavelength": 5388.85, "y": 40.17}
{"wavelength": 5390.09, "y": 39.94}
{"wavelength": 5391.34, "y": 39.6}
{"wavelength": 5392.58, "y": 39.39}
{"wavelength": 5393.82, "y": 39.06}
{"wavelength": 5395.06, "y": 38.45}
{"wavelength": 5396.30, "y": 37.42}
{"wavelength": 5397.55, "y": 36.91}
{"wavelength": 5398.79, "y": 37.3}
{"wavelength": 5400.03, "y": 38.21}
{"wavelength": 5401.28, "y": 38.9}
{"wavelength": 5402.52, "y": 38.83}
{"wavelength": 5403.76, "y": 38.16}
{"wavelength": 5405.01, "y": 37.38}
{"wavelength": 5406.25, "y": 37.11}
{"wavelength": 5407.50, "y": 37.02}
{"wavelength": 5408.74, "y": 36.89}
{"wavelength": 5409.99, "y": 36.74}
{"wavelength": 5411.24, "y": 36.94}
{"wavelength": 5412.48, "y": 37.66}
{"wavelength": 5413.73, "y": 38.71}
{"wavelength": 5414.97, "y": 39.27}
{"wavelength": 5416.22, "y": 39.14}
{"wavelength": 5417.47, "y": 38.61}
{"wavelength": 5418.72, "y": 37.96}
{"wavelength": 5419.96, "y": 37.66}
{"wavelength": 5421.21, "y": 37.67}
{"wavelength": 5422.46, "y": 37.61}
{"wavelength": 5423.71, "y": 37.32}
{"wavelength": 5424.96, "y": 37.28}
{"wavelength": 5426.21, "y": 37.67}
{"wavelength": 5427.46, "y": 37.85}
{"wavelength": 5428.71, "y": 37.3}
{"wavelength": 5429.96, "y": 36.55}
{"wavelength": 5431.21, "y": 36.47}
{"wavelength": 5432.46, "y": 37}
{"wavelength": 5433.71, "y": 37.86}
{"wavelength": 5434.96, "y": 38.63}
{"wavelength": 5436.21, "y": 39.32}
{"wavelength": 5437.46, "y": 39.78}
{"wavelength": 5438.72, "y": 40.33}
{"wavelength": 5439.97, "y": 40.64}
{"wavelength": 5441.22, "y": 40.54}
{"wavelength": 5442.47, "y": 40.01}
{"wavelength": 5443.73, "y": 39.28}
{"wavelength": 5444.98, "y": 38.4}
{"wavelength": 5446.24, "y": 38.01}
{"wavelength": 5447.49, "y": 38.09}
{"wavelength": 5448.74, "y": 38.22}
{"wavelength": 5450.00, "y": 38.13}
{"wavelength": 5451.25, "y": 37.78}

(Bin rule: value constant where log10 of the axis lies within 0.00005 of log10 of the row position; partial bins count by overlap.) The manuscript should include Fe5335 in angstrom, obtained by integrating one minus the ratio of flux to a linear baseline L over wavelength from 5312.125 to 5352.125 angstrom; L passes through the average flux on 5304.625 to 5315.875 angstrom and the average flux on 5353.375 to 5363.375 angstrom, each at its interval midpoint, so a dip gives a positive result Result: 1.3 angstrom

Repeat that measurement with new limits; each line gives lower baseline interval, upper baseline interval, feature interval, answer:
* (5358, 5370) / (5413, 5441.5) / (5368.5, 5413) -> 0.54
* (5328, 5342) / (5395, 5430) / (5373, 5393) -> -0.80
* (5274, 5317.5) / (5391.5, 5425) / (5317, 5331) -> 0.68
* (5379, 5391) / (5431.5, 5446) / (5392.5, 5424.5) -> 1.20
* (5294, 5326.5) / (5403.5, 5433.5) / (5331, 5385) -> -0.79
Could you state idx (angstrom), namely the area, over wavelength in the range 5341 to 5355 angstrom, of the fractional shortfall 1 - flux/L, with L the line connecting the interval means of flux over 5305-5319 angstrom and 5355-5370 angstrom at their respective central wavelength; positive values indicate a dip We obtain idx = 0.2 angstrom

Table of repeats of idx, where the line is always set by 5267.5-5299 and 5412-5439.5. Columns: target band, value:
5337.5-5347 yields 0.1 angstrom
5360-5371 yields -0.2 angstrom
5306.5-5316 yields -0.1 angstrom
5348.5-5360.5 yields -0.3 angstrom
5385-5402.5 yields -0.4 angstrom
